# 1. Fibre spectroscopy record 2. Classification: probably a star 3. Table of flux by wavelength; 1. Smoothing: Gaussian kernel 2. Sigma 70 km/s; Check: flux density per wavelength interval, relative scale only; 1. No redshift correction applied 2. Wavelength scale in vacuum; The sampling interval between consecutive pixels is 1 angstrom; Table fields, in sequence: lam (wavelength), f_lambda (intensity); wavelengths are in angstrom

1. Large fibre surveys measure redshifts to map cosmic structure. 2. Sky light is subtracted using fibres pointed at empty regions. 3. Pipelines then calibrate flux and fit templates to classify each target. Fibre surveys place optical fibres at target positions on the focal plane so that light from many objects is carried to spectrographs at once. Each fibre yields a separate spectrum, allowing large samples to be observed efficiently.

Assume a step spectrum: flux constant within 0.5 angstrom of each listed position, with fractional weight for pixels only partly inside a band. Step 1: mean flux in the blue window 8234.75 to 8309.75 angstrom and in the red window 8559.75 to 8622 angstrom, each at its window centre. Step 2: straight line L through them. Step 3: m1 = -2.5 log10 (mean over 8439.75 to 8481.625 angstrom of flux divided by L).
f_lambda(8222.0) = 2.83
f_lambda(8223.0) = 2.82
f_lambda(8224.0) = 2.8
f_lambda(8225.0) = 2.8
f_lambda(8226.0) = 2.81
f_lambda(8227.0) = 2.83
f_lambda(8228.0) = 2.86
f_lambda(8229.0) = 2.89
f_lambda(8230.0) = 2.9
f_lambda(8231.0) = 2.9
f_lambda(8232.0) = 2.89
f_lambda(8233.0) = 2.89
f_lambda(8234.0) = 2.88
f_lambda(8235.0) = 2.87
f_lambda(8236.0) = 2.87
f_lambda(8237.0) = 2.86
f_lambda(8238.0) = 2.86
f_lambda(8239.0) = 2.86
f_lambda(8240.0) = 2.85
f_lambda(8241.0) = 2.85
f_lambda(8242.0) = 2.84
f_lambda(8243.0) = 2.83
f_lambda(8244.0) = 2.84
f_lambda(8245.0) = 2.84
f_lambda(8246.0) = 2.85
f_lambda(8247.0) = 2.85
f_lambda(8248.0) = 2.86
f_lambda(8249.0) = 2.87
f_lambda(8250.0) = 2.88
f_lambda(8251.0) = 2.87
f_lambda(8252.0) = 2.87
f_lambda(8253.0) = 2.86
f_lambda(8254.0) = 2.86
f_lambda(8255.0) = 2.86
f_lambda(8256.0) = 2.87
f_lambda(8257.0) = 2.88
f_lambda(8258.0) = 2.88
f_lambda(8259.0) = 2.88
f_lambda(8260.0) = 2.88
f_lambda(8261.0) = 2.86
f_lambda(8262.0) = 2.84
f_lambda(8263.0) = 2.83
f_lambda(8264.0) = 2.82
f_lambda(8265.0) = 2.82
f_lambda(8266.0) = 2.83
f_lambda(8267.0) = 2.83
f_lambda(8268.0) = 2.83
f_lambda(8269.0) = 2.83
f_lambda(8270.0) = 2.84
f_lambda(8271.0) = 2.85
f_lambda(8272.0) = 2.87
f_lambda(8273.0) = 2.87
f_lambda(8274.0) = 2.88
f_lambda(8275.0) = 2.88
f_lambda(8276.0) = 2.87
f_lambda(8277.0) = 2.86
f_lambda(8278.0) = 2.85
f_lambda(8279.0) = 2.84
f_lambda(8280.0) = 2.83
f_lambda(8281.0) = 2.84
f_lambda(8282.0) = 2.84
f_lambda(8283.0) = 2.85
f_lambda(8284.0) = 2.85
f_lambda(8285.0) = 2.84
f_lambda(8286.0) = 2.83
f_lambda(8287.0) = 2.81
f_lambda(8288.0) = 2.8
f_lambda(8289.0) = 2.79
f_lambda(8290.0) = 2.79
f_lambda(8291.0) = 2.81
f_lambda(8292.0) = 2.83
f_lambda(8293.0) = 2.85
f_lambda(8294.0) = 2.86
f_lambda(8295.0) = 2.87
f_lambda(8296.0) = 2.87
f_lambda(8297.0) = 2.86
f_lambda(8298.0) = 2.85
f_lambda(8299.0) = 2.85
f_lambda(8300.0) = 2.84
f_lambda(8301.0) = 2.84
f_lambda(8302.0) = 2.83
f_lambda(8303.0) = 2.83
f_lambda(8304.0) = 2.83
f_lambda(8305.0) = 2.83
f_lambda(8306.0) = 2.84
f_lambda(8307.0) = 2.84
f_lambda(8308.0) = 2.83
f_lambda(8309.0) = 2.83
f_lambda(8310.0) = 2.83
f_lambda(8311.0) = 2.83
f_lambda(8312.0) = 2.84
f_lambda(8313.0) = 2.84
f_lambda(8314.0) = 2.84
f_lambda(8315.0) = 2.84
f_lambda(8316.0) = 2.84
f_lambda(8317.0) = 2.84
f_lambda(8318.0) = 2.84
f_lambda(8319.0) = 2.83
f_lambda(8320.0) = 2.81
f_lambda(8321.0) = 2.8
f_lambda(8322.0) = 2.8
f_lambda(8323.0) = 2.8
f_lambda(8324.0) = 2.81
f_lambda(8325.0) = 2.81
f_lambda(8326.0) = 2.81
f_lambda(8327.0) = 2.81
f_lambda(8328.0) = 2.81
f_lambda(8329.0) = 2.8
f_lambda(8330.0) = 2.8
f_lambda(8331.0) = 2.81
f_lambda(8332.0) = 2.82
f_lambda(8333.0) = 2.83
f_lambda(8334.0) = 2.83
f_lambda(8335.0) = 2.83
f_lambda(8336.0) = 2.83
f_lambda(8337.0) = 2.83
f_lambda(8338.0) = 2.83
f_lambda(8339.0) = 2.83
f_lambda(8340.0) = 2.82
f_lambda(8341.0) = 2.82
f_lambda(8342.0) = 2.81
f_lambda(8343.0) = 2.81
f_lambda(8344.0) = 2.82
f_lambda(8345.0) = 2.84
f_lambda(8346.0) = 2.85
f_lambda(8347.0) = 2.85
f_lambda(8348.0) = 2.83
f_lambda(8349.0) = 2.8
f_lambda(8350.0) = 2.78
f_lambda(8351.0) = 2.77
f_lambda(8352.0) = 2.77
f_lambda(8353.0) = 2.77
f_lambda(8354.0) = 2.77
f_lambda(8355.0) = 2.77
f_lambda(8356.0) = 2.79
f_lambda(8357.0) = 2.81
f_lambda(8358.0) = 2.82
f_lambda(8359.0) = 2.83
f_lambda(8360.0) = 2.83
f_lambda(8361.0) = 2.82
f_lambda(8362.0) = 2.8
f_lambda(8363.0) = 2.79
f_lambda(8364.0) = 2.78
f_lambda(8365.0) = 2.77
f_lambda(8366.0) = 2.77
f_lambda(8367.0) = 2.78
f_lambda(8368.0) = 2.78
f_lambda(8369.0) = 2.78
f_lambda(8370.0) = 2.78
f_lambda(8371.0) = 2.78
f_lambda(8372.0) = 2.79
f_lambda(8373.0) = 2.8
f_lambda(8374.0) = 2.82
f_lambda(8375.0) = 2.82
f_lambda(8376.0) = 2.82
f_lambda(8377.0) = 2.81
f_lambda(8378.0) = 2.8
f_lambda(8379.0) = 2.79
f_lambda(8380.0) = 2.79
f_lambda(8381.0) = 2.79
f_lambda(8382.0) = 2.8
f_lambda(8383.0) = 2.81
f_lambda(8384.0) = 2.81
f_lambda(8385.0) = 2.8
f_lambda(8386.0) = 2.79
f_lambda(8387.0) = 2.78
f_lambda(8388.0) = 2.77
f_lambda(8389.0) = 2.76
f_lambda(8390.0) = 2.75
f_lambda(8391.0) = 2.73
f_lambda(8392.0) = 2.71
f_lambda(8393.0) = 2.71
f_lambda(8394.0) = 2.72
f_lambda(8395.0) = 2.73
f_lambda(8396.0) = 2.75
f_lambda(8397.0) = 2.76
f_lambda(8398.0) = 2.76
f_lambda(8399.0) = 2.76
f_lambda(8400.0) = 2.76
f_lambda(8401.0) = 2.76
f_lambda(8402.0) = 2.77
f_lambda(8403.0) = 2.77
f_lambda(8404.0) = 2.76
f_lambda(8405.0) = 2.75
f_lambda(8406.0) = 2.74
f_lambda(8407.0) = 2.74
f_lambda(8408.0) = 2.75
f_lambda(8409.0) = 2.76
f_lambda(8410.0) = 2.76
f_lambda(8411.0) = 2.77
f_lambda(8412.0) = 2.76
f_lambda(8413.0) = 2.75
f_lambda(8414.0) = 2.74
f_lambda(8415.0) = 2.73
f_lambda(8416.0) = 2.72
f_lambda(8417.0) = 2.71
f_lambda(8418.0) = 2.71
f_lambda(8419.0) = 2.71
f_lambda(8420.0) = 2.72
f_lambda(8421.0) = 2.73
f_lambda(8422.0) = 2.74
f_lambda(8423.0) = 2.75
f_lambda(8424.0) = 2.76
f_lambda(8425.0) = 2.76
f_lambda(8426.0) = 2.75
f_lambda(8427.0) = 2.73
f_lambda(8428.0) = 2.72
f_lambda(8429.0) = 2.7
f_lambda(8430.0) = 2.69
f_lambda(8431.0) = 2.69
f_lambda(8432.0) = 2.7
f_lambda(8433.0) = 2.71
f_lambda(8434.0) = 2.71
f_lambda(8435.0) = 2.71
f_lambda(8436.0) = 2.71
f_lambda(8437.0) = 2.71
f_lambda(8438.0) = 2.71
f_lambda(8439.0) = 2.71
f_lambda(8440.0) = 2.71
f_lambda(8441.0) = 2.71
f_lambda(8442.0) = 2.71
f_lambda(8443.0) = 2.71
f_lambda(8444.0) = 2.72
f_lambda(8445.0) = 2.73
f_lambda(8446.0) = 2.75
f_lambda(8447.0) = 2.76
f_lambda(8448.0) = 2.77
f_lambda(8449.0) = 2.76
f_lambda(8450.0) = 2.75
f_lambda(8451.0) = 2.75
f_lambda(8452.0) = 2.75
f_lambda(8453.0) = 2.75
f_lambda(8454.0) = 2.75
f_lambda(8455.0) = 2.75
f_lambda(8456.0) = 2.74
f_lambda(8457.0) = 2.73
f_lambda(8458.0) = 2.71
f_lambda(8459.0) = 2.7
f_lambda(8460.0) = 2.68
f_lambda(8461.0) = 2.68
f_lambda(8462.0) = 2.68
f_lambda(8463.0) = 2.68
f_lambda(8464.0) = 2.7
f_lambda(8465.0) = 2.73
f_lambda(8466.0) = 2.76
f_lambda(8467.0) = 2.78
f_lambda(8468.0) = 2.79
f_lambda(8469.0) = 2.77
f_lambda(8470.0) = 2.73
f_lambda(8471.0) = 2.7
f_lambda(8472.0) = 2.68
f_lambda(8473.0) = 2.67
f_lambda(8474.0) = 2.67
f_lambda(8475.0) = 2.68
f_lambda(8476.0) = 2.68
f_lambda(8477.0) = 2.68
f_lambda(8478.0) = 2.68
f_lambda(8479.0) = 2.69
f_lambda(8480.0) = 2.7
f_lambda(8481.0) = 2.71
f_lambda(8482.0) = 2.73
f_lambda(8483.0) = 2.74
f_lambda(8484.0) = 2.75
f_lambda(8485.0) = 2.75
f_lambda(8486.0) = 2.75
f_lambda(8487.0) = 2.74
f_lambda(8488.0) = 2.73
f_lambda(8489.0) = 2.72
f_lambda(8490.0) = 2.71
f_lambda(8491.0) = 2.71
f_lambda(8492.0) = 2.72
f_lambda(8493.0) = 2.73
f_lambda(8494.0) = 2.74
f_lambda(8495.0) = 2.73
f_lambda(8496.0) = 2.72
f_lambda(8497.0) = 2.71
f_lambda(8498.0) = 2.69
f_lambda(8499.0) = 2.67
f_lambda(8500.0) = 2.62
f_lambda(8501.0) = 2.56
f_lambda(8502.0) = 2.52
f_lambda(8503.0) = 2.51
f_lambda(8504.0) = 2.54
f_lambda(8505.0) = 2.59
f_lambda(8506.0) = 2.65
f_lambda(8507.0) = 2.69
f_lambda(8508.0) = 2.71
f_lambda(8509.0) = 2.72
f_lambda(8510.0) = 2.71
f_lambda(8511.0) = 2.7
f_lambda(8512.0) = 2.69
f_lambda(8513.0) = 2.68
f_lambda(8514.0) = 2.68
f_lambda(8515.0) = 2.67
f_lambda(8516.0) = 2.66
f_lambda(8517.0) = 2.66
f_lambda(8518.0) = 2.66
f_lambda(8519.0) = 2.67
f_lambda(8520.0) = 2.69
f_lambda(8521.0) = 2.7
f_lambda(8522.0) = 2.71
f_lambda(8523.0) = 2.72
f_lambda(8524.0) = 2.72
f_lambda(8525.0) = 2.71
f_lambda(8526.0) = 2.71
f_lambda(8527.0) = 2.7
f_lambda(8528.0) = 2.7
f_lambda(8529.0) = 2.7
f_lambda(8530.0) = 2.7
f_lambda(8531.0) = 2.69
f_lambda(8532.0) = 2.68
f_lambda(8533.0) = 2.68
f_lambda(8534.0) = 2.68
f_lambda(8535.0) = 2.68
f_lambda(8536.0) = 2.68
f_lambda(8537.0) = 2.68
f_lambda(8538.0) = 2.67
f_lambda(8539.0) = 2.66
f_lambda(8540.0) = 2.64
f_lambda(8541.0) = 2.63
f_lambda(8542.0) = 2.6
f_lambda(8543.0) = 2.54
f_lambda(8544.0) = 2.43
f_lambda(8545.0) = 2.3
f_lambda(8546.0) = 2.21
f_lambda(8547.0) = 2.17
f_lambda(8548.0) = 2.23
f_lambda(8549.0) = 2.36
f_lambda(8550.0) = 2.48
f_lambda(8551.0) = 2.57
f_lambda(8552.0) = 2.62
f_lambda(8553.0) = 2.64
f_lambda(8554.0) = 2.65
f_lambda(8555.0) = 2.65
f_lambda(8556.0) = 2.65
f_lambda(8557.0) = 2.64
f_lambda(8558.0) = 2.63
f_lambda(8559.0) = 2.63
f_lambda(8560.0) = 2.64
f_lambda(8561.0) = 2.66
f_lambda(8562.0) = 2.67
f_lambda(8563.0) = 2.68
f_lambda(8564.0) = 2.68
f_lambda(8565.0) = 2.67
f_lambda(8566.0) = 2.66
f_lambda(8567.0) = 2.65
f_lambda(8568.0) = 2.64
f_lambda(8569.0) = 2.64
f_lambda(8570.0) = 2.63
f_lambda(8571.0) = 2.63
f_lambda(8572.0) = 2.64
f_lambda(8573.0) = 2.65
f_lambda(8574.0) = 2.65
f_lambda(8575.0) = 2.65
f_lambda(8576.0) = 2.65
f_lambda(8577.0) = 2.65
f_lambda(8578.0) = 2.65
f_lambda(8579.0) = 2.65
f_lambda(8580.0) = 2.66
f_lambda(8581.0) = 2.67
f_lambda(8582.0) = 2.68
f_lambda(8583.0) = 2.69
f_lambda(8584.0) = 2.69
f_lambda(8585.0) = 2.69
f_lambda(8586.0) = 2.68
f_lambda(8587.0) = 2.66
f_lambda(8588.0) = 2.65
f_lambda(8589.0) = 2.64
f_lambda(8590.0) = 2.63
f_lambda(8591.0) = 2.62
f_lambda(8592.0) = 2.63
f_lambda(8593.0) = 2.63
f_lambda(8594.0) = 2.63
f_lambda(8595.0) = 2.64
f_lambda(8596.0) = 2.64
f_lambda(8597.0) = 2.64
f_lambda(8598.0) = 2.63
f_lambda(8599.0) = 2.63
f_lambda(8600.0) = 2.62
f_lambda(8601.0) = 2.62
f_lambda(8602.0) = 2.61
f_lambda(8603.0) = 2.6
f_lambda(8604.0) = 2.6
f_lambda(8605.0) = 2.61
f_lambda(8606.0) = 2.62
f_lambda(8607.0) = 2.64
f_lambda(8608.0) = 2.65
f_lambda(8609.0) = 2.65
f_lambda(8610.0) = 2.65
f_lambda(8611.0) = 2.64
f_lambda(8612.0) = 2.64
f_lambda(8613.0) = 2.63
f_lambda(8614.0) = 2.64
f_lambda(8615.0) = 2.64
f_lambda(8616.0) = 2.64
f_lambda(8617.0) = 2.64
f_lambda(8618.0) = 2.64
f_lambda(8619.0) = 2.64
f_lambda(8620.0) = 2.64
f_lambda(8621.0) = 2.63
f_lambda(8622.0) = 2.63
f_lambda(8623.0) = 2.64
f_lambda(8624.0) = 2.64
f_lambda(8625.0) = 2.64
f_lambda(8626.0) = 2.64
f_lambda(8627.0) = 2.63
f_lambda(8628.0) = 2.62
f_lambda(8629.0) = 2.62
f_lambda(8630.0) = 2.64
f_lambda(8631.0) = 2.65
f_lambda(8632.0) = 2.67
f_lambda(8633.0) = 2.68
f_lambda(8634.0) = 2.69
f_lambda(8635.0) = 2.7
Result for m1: 0.00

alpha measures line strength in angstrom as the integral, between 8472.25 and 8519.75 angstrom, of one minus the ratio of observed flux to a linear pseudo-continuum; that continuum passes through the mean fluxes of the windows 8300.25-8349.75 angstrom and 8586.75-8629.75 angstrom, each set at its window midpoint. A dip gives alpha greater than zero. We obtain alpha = 0.46 angstrom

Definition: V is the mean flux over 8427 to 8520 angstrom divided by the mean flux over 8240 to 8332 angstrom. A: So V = 0.95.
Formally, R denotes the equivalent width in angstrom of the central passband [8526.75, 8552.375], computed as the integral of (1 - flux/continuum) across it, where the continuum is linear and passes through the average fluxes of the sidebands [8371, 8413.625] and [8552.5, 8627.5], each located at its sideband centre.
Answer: 1.1 angstrom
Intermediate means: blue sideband 2.77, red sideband 2.64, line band 2.56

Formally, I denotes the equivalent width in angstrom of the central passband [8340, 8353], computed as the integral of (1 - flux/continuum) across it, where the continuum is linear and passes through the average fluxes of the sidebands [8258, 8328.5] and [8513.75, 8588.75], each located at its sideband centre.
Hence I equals -0.08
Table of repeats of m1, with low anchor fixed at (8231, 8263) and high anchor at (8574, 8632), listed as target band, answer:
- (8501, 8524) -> 0.02 mag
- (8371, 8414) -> 0.00 mag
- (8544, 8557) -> 0.09 mag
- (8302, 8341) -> 0.00 mag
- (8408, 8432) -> 0.01 mag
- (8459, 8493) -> 0.00 mag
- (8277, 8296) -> 0.00 mag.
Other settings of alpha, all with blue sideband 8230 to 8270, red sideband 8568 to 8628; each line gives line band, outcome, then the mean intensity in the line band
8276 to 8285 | -0.02 angstrom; 2.85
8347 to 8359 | 0.00 angstrom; 2.79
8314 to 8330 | -0.02 angstrom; 2.82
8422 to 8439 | 0.16 angstrom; 2.72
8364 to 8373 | 0.01 angstrom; 2.78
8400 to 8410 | 0.02 angstrom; 2.76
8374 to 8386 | -0.12 angstrom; 2.8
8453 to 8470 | -0.01 angstrom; 2.73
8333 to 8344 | -0.08 angstrom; 2.82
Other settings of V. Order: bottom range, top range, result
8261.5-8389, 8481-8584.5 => 0.94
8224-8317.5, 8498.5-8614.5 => 0.92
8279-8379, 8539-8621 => 0.93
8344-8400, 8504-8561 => 0.94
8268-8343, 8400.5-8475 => 0.96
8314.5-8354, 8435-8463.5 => 0.97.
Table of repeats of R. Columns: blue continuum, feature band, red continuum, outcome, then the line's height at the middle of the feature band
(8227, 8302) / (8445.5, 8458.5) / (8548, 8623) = -0.1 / 2.72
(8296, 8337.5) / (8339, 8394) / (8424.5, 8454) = -0.1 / 2.79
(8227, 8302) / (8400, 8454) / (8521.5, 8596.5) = -0.1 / 2.73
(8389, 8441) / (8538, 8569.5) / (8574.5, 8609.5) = 1.1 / 2.66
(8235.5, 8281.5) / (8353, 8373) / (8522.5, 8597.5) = -0.1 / 2.77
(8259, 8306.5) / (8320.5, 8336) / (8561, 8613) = 0.0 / 2.81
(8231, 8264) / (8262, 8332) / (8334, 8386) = 0.1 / 2.84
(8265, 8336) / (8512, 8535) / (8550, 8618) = -0.1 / 2.68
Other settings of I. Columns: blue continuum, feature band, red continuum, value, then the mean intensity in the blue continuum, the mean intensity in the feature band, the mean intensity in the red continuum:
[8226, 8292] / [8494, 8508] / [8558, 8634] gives 0.3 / 2.85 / 2.64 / 2.64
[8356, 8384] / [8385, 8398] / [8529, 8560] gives 0.1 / 2.8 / 2.75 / 2.57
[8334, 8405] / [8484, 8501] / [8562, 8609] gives 0.0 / 2.79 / 2.71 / 2.65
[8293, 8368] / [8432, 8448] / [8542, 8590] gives 0.0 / 2.82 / 2.72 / 2.6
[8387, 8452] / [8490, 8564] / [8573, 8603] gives 1.3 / 2.74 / 2.63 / 2.65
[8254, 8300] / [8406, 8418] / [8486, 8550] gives -0.1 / 2.85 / 2.74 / 2.64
